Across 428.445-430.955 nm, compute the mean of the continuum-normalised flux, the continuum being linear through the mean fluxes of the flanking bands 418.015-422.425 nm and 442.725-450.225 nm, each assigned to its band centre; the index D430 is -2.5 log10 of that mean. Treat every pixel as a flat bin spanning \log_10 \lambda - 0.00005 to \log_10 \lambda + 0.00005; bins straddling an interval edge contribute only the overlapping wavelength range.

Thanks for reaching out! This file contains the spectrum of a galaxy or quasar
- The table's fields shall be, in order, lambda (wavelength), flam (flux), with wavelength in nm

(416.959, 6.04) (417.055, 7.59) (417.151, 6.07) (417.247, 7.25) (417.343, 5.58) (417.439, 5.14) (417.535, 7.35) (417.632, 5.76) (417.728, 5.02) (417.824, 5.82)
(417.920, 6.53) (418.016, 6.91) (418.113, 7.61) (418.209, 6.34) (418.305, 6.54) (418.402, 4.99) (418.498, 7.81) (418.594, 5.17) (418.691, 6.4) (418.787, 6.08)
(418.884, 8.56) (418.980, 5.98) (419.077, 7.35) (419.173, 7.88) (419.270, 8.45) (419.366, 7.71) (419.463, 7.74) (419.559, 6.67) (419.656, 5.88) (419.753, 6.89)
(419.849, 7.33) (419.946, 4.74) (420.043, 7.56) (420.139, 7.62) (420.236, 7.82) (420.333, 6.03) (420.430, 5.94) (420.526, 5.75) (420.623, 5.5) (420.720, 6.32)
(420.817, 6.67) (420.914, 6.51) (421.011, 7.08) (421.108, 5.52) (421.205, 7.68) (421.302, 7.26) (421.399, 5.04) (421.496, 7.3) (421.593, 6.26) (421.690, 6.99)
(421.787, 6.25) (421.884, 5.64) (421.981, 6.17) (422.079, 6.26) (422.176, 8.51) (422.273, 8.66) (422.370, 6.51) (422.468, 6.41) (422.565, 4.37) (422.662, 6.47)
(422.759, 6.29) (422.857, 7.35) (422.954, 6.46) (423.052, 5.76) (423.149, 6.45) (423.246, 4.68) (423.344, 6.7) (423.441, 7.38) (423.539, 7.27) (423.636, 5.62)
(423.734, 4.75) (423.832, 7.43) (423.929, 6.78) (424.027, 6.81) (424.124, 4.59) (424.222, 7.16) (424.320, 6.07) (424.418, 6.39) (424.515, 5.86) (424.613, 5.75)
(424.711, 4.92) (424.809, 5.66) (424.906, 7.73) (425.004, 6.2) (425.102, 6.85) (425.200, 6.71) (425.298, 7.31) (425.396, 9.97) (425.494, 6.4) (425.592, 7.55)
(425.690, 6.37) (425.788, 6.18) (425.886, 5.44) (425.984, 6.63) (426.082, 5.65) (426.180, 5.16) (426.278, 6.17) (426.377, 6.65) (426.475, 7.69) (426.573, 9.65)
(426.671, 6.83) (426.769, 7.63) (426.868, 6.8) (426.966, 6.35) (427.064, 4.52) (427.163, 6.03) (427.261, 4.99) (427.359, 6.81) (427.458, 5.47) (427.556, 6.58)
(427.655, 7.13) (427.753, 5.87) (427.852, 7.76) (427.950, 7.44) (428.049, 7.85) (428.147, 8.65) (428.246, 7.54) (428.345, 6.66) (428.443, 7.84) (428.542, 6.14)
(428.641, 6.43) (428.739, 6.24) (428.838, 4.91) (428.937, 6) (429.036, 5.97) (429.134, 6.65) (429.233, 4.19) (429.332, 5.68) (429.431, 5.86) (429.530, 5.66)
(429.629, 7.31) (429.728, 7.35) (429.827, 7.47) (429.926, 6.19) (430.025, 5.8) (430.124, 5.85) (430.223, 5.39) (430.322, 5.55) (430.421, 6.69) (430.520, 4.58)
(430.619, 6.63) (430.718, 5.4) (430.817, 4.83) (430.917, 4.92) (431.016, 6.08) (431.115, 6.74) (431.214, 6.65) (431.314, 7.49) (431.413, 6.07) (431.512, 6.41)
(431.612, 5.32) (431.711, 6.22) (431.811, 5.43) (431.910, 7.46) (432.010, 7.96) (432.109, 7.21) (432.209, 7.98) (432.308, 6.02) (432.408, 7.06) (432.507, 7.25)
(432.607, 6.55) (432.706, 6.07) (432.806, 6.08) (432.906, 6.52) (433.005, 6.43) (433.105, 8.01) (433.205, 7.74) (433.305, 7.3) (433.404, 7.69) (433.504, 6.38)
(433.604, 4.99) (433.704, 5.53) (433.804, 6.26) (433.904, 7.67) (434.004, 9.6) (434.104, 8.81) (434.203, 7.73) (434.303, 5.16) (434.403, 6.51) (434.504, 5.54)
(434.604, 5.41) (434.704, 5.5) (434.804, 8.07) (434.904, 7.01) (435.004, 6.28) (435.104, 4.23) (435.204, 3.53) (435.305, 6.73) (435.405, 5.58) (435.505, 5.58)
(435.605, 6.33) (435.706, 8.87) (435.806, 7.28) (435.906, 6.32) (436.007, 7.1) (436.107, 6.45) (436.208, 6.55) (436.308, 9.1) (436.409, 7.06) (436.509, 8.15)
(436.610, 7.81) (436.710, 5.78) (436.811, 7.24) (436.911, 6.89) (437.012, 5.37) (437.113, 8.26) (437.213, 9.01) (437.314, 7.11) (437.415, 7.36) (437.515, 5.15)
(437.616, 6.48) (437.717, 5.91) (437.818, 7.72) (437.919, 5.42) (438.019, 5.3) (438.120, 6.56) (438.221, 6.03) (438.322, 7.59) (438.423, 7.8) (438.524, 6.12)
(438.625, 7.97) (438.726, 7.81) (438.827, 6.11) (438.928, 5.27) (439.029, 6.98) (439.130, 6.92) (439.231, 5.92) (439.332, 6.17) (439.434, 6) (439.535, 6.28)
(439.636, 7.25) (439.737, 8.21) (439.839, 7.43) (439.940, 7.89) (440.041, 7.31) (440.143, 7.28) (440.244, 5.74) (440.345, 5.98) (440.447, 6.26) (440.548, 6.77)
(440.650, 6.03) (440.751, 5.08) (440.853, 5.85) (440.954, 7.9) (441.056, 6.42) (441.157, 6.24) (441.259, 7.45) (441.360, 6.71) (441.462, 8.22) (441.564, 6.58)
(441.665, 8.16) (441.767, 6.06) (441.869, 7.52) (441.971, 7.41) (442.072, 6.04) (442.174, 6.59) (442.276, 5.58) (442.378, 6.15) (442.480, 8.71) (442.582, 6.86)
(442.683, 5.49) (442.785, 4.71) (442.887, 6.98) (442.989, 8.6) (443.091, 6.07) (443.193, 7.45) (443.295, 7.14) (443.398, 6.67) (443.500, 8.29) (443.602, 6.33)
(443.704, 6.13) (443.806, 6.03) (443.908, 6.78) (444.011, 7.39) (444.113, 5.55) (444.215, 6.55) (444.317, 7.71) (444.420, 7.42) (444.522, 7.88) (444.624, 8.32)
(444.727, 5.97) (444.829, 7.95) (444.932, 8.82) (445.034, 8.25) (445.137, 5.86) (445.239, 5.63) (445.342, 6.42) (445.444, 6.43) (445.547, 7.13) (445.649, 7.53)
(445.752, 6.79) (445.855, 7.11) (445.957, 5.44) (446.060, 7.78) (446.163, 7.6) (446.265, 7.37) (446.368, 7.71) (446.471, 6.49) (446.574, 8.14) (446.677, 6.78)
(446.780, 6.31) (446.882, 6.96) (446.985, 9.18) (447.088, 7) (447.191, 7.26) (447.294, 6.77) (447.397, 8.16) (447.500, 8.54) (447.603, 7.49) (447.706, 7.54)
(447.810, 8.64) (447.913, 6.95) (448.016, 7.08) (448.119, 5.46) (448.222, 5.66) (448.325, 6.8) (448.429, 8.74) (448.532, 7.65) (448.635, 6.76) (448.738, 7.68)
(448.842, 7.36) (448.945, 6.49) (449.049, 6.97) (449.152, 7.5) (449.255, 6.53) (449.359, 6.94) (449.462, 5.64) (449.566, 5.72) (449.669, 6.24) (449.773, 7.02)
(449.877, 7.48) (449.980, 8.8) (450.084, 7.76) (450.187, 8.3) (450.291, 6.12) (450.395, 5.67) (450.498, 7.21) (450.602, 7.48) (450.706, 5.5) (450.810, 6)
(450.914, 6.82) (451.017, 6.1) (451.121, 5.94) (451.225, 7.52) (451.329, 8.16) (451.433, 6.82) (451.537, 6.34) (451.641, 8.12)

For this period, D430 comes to 0.156 mag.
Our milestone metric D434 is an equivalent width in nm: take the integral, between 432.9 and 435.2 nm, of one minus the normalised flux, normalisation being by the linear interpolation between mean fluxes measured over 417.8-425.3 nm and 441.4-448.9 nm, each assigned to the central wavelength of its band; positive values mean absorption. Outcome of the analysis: 0.06 nm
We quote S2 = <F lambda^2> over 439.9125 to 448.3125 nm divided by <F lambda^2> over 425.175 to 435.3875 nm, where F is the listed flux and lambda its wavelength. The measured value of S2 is 1.14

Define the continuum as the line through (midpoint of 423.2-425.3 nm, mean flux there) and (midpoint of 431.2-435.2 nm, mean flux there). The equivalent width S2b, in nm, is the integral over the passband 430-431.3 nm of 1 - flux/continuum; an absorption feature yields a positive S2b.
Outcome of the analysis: 0.14 nm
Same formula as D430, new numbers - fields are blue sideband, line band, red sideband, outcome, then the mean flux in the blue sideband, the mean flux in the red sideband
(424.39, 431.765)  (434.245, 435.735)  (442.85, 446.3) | 0.12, 6.4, 7.04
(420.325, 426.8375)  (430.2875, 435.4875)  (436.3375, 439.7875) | 0.04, 6.51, 6.81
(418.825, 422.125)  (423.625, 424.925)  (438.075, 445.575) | 0.11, 6.71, 6.83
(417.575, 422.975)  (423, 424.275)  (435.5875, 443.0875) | 0.07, 6.62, 6.82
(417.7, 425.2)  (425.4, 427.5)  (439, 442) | 0.01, 6.52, 6.79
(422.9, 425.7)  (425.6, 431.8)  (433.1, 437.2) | 0.04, 6.47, 6.77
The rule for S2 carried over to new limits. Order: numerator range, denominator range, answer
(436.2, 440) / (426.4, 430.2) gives 1.10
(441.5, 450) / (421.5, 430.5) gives 1.19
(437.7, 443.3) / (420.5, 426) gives 1.12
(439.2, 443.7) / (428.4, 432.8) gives 1.14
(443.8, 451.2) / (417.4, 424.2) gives 1.22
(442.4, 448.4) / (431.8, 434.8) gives 1.09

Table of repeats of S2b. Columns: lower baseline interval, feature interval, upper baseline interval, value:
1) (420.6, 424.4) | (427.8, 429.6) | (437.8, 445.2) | 0.01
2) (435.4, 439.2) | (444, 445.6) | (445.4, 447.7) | 0.03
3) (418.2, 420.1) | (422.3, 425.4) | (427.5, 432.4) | 0.13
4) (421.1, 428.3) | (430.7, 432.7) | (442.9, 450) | 0.08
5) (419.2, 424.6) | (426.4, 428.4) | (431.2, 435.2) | -0.10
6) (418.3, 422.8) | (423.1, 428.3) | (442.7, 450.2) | 0.12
